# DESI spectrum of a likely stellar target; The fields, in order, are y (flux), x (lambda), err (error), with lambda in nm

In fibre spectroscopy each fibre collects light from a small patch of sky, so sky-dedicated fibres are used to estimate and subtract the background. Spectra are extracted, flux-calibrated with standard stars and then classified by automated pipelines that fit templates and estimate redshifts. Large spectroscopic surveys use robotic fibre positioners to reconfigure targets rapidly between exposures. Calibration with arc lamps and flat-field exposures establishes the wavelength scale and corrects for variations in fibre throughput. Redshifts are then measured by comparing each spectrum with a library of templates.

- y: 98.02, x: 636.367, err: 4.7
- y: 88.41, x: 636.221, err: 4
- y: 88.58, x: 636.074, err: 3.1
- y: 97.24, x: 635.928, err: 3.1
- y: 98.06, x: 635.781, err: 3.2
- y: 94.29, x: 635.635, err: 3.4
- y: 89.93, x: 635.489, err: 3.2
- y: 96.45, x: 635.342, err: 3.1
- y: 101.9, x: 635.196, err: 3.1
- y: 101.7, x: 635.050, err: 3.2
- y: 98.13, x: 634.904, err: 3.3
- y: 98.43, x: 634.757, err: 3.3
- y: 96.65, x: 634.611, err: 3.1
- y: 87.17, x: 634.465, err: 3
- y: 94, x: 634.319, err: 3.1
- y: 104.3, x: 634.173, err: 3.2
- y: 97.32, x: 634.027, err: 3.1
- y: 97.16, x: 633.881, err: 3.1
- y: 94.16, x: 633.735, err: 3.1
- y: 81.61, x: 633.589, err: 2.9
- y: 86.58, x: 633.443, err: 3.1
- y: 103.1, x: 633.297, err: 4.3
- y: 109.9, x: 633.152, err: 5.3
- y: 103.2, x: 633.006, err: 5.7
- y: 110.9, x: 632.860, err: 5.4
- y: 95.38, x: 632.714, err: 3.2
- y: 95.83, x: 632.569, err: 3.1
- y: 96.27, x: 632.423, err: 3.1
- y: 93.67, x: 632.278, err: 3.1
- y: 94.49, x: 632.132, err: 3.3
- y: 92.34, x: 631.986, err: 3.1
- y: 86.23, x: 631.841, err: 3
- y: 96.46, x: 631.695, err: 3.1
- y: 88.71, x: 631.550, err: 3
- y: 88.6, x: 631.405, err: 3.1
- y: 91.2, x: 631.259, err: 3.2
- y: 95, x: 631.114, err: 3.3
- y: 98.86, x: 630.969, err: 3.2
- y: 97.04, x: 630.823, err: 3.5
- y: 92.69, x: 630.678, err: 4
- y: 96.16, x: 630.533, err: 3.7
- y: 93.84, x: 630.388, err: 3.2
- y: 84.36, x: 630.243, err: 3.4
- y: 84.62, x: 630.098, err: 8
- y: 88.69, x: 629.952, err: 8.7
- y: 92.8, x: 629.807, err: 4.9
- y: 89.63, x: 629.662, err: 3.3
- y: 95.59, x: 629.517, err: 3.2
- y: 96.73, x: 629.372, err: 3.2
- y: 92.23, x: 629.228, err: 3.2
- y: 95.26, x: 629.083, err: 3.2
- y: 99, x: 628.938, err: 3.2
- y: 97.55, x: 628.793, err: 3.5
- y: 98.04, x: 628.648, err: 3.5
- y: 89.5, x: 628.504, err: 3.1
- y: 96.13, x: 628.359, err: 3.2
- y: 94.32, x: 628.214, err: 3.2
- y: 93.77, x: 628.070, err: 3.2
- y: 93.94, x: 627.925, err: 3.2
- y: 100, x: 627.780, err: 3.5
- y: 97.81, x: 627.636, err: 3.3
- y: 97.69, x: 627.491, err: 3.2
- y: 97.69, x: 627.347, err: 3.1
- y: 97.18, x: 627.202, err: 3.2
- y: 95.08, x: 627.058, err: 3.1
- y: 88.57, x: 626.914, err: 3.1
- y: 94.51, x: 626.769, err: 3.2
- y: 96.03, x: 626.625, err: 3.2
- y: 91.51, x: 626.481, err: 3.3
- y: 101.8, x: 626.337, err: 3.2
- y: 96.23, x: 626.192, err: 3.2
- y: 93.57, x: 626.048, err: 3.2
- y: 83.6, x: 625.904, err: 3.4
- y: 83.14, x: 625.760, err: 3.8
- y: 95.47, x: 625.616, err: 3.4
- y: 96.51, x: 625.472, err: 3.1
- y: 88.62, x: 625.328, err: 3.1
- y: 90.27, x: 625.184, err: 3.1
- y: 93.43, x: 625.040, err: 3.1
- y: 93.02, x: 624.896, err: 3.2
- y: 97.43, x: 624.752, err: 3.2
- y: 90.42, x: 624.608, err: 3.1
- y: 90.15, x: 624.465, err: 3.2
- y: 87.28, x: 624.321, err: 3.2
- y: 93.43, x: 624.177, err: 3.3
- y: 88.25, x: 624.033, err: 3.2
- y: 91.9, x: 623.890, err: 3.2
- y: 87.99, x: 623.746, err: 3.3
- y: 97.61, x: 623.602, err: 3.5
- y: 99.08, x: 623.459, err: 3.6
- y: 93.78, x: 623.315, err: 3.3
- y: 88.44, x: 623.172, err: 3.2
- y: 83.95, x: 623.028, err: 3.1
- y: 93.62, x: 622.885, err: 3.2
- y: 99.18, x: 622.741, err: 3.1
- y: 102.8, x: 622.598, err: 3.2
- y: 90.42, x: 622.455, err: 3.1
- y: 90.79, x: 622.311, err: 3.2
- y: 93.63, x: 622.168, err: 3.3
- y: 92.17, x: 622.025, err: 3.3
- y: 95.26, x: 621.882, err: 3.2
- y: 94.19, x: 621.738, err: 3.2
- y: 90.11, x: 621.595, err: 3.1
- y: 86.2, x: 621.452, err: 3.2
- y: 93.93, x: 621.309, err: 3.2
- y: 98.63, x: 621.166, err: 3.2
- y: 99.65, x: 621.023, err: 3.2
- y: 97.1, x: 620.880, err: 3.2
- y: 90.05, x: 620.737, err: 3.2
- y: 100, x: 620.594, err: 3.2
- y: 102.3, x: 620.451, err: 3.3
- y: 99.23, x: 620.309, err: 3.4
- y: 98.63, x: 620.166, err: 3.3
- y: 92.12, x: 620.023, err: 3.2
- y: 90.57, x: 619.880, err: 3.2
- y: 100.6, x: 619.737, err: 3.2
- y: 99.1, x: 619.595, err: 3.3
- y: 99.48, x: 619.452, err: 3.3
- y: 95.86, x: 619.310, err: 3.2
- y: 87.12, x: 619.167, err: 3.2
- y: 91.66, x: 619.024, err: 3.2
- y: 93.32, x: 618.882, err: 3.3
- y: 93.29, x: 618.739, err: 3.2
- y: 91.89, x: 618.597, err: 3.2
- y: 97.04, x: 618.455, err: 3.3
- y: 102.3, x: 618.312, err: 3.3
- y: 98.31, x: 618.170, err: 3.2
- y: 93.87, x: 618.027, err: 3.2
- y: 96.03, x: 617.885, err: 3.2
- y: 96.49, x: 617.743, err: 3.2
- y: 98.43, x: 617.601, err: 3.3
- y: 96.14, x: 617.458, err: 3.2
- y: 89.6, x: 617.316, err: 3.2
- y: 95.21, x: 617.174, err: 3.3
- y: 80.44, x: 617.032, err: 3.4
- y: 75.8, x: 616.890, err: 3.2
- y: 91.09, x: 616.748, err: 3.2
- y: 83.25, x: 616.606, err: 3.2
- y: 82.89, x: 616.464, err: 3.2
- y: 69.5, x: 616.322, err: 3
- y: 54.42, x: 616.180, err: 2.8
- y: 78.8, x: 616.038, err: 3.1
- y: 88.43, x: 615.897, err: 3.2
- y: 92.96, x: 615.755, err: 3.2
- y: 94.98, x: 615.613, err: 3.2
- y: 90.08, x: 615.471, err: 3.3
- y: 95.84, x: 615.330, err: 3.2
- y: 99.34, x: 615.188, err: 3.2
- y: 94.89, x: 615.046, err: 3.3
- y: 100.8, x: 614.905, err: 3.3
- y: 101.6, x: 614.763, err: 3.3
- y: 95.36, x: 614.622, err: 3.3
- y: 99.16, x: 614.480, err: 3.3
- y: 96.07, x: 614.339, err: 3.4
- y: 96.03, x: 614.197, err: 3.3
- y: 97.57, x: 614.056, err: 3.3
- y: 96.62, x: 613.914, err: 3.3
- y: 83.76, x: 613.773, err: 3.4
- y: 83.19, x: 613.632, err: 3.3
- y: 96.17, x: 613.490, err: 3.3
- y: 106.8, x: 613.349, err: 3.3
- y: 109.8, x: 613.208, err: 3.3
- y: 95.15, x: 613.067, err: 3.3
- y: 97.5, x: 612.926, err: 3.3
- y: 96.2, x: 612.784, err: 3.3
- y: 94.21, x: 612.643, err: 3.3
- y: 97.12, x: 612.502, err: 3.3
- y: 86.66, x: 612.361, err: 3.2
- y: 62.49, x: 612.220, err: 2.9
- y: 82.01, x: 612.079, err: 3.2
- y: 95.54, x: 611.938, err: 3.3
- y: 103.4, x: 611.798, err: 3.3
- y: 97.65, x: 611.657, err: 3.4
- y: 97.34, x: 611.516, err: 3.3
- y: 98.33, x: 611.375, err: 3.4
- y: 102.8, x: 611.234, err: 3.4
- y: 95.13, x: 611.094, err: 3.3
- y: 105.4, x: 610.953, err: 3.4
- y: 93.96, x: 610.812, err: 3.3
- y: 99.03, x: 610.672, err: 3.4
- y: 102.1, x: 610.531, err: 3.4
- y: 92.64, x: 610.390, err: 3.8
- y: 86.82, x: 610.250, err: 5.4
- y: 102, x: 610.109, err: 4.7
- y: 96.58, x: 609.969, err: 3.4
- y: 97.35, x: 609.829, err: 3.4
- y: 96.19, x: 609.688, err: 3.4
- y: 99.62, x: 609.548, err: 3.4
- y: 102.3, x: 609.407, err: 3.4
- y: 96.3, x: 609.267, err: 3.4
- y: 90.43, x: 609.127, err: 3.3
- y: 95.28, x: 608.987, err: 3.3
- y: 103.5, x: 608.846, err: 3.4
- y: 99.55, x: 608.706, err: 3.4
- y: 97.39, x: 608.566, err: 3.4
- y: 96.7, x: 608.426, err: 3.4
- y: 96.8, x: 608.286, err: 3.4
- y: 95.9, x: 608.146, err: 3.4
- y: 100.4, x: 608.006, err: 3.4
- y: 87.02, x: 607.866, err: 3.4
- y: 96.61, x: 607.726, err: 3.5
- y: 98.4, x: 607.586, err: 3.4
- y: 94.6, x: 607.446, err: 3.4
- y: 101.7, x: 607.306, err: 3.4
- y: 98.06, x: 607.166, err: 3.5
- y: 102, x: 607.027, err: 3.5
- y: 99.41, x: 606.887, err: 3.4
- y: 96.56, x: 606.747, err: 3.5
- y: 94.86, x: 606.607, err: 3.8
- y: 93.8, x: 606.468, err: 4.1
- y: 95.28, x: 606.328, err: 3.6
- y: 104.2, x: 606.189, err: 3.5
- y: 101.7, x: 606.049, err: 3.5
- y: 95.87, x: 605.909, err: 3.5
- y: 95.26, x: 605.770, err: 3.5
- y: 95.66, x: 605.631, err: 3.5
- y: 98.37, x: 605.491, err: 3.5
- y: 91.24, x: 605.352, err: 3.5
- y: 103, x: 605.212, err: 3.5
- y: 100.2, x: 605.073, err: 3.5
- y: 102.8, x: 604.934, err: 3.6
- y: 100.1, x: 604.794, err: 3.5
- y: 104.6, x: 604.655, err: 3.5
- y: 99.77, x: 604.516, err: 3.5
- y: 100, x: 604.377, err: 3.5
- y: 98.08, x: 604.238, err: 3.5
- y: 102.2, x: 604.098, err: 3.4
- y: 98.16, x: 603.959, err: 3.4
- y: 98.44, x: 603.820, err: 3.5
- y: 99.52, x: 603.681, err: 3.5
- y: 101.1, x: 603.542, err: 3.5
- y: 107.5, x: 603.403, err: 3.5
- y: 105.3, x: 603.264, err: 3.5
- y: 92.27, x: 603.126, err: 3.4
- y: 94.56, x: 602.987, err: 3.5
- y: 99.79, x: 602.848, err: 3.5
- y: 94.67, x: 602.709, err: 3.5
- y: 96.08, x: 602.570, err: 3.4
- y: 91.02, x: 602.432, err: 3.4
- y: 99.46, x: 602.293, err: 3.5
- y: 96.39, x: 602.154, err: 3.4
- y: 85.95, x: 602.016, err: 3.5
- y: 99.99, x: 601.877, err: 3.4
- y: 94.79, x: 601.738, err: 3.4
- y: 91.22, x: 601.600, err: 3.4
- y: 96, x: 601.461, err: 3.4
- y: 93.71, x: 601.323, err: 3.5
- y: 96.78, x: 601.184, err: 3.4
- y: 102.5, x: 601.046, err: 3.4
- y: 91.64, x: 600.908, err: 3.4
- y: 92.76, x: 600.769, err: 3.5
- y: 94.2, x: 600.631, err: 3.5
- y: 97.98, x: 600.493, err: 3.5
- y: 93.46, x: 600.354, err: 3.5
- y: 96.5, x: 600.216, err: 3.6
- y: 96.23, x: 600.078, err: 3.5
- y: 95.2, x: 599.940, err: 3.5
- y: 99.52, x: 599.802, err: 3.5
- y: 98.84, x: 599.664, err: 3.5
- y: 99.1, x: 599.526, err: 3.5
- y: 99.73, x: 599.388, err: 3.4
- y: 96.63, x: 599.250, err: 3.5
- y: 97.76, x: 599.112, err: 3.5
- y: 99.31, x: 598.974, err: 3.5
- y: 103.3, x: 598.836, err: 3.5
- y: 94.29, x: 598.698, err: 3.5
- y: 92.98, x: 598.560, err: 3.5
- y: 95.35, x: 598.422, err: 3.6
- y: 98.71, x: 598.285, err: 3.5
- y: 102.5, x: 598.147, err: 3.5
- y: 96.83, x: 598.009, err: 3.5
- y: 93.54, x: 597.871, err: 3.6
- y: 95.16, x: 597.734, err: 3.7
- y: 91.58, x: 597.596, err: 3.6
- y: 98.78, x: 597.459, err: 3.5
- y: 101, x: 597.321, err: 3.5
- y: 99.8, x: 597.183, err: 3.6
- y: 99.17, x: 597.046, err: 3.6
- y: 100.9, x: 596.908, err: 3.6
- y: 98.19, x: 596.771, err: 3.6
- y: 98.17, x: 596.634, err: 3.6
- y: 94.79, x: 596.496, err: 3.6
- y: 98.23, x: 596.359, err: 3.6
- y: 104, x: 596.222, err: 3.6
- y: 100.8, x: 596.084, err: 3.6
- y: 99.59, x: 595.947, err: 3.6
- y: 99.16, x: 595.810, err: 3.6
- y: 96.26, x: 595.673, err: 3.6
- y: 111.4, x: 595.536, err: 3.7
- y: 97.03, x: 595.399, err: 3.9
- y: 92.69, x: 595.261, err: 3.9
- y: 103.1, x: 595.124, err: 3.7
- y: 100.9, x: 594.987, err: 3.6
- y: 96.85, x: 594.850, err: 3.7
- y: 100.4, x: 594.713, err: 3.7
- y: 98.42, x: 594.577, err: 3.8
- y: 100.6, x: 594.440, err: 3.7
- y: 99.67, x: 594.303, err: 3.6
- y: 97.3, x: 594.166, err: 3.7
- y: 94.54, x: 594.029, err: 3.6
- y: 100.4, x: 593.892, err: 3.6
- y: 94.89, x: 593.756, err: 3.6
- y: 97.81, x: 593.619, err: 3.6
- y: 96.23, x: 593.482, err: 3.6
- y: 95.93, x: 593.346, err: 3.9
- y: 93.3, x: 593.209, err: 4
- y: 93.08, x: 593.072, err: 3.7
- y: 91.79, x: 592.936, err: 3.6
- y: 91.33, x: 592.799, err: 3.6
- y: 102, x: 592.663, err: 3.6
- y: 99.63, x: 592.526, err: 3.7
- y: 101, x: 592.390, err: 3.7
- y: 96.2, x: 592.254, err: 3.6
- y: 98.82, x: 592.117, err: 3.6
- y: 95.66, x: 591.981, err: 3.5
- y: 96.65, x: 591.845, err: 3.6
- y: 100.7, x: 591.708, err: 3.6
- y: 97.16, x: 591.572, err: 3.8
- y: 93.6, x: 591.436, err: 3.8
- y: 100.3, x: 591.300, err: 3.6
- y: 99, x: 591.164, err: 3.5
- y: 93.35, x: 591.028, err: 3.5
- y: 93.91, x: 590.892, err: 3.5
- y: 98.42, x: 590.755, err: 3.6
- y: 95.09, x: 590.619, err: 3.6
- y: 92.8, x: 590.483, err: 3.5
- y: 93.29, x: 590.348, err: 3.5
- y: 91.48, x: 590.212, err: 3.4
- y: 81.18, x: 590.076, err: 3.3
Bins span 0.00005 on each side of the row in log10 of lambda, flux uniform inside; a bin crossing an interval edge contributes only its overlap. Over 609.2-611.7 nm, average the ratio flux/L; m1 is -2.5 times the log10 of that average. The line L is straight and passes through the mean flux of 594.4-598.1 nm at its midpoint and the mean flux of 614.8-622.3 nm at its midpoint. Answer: -0.04 mag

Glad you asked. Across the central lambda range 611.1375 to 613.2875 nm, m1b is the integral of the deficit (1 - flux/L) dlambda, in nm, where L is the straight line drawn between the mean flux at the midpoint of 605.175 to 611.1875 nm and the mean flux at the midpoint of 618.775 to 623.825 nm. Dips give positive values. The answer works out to 0.04 nm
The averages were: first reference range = 97.3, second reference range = 94.5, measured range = 94.5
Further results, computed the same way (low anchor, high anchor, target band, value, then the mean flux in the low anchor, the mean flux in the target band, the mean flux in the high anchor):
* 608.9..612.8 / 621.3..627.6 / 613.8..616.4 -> 0.093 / 95.2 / 91.1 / 92.9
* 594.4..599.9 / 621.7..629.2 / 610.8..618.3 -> 0.239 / 98.6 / 92.5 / 93.7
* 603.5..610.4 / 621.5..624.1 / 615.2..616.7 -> 0.177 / 97.9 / 83.9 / 92.9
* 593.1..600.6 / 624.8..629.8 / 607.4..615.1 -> 0.013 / 98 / 96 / 94.2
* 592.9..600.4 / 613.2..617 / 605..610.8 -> -0.243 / 97.9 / 97.3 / 90.5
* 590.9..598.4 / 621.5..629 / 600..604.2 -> 0.007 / 97.9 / 96.7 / 93.5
